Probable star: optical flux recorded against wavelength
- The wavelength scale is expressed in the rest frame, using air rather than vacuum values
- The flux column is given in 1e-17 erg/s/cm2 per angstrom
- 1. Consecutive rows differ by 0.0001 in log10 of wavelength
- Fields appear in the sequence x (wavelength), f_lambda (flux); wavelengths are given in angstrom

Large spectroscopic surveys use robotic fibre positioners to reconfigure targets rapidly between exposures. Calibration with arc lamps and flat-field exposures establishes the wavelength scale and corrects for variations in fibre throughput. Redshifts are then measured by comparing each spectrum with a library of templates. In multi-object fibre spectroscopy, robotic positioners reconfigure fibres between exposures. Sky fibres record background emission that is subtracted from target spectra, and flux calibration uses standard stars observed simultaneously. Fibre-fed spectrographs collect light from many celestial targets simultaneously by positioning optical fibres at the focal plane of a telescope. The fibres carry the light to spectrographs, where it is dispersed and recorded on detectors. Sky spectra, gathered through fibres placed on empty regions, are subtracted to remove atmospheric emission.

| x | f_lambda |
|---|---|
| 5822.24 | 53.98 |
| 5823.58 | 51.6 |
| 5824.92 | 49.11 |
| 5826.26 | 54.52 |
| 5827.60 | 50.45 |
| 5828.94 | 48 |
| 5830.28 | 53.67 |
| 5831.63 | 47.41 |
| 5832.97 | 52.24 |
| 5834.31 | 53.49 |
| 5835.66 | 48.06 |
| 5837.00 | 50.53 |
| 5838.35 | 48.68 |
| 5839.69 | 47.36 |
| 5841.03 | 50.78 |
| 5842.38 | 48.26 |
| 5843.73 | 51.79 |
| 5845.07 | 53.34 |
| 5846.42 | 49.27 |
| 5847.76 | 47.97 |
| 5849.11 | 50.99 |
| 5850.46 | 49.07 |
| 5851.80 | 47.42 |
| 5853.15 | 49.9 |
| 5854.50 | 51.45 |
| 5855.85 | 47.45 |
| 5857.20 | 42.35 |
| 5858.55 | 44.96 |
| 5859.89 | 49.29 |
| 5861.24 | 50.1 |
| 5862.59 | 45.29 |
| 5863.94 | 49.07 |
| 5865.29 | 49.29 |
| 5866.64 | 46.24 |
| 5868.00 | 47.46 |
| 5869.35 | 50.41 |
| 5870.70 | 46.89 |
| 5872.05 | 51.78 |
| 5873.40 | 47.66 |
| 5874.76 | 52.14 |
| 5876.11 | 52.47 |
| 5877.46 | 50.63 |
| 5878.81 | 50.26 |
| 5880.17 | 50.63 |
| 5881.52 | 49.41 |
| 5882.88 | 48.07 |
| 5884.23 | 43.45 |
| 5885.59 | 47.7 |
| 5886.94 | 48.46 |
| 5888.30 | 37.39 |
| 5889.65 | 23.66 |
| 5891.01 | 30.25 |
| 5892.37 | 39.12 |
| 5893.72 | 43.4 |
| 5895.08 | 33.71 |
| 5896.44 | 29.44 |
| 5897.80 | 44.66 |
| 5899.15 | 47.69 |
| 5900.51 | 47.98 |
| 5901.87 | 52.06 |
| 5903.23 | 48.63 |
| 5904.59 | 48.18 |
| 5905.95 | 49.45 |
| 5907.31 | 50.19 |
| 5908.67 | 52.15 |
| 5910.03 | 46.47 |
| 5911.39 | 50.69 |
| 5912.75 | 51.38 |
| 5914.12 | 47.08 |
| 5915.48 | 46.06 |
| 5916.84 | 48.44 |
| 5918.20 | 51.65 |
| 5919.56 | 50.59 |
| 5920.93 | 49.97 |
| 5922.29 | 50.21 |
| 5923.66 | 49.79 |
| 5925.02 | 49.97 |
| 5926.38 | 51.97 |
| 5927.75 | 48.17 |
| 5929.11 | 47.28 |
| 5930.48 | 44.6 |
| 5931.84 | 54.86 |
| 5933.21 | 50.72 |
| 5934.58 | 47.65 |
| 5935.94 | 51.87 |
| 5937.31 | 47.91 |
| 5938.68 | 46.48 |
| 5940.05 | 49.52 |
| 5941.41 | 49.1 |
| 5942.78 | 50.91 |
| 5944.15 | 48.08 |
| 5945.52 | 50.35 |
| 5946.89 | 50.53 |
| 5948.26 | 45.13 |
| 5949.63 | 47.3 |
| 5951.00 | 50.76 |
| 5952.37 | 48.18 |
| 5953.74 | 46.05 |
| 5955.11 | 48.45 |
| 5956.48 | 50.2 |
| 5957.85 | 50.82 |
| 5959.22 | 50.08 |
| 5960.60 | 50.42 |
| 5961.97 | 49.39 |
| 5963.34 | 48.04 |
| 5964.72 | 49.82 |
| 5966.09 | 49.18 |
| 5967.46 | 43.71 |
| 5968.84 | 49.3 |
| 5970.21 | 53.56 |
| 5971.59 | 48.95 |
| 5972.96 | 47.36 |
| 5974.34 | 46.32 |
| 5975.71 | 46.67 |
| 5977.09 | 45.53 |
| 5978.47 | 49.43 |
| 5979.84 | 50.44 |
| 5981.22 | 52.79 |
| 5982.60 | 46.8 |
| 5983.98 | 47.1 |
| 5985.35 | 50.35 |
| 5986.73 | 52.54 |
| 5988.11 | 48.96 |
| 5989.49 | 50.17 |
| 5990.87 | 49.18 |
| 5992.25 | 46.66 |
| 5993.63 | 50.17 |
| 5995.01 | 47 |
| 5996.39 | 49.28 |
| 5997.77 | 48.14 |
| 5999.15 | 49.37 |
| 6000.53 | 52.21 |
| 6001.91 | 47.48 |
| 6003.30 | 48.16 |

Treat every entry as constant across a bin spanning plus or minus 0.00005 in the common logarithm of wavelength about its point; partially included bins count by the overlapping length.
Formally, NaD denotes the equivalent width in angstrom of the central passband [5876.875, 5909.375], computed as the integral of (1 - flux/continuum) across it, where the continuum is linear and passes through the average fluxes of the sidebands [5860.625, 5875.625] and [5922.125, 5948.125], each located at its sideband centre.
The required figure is 3.0 angstrom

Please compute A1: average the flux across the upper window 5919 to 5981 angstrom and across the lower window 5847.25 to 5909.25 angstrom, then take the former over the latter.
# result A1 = 1.06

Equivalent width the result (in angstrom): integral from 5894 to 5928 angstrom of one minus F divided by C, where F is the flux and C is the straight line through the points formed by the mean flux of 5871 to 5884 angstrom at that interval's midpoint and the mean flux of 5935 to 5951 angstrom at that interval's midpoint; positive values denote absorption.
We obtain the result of 1.1 angstrom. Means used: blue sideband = 50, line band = 47.8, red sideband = 48.9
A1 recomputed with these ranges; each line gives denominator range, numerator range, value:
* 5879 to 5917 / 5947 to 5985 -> 1.08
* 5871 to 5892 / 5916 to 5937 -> 1.09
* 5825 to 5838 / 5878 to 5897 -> 0.81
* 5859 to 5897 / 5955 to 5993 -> 1.09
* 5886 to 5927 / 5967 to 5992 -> 1.07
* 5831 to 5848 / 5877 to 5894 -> 0.86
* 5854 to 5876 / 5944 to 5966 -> 1.01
